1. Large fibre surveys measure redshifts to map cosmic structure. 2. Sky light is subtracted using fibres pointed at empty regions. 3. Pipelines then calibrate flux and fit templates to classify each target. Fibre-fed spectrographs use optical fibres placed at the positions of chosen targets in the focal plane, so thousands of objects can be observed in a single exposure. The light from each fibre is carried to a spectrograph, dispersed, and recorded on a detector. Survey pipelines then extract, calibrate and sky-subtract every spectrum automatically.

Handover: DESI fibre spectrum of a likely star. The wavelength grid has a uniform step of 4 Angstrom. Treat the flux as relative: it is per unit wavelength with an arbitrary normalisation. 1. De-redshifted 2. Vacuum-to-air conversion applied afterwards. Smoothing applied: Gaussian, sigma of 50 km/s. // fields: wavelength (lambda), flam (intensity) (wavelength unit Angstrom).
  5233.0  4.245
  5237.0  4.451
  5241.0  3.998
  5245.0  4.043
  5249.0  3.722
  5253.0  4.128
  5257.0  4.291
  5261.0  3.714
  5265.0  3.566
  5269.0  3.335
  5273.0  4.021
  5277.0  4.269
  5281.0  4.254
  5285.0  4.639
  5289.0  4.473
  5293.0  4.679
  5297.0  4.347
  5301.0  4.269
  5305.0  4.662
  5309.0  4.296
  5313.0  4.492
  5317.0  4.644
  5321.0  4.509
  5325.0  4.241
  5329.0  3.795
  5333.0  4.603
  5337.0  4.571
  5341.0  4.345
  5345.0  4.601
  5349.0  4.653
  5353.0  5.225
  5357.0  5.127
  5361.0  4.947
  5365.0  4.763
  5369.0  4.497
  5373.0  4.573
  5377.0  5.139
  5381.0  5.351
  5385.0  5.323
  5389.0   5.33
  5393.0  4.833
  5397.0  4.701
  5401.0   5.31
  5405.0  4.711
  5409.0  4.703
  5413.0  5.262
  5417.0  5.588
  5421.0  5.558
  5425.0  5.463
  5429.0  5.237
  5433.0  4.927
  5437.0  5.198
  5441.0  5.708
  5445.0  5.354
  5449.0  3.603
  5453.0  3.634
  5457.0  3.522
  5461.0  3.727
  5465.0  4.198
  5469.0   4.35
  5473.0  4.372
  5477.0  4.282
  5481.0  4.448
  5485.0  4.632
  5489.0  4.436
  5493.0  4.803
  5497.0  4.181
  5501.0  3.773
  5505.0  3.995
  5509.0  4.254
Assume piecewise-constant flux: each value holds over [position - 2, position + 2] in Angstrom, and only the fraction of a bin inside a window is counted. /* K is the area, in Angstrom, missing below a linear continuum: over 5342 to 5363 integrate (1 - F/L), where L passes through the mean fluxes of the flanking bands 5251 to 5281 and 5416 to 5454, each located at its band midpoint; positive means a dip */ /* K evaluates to -1.8 Angstrom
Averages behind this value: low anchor 3.93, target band 4.88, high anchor 5.05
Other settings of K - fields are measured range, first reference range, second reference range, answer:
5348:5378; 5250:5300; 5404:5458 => -1.88 Angstrom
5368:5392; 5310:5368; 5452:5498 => -3.00 Angstrom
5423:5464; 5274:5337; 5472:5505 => -2.50 Angstrom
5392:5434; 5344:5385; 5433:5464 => -4.56 Angstrom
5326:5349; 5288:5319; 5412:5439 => 1.55 Angstrom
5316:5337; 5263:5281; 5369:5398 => 0.24 Angstrom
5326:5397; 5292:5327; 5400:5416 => -0.61 Angstrom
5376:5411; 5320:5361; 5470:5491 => -3.97 Angstrom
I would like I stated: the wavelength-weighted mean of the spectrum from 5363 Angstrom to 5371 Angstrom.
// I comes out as 4.63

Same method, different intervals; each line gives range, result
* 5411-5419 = 5.42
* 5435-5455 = 4.7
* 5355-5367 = 4.95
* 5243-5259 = 4.05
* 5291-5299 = 4.51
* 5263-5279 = 3.8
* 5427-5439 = 5.12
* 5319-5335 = 4.29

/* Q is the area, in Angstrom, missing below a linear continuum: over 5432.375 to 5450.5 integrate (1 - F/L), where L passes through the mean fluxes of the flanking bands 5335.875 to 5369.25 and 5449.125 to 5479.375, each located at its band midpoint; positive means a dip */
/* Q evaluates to -3.7 Angstrom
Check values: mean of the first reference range 4.77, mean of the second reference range 3.99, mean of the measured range 5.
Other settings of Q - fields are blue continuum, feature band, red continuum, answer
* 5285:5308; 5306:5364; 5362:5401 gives 1.58 Angstrom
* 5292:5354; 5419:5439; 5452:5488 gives -4.87 Angstrom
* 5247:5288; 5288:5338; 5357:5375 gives -0.96 Angstrom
